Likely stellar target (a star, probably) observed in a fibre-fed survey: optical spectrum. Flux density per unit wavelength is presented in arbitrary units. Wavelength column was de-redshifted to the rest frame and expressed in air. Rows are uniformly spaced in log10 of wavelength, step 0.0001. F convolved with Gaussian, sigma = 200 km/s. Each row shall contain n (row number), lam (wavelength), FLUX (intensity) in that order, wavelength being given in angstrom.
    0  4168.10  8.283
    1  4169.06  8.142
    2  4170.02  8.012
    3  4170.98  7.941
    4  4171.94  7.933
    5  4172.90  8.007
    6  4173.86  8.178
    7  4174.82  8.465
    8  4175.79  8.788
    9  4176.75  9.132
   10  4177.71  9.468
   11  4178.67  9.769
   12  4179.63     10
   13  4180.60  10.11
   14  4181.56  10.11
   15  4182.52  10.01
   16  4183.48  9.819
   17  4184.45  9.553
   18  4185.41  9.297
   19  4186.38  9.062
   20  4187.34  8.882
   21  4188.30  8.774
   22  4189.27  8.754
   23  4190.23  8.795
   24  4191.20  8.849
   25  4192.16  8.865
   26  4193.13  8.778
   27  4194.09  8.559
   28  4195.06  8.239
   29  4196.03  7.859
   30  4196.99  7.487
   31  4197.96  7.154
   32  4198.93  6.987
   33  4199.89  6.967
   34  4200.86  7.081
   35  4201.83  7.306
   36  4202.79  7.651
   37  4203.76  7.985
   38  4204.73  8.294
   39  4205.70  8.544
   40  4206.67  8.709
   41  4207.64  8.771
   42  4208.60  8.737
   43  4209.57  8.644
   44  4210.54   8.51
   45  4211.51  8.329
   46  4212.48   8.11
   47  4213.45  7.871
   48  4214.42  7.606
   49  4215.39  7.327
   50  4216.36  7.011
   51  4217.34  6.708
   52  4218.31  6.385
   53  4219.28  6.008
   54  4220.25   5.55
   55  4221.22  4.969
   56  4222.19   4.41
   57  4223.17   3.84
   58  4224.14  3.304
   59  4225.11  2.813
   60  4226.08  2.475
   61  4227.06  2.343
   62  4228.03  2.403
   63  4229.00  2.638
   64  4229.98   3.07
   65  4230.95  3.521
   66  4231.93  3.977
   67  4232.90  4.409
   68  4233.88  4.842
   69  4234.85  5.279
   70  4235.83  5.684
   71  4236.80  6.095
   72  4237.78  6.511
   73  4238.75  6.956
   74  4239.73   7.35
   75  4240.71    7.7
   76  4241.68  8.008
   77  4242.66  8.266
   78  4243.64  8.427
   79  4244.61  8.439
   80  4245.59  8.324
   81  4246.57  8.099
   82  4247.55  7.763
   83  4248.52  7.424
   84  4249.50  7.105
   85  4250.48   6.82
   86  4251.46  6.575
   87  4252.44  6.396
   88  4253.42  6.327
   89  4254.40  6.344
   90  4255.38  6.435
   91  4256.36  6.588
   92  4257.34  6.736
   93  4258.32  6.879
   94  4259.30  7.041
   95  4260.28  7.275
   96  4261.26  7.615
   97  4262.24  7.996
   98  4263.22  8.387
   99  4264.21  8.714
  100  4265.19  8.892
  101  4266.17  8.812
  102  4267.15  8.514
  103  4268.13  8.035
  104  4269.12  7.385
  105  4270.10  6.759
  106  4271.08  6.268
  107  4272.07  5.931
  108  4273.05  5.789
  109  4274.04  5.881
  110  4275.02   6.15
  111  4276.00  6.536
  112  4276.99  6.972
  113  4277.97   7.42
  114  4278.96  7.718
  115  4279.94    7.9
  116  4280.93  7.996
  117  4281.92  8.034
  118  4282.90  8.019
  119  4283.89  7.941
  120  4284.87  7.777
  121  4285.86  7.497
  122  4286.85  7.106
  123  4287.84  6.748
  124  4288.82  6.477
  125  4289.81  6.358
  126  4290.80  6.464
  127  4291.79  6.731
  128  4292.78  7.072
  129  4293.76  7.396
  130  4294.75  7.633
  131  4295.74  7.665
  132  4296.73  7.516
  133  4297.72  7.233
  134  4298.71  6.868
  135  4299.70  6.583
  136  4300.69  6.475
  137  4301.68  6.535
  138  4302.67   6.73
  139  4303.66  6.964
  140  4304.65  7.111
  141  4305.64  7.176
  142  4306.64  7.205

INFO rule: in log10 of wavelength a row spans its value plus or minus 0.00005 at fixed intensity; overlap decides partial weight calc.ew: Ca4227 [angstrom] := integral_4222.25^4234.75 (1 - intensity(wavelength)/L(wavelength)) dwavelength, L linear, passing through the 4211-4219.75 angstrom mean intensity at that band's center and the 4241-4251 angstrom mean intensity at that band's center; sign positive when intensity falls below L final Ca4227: 6.8 angstrom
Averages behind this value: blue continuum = 7.26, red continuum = 7.86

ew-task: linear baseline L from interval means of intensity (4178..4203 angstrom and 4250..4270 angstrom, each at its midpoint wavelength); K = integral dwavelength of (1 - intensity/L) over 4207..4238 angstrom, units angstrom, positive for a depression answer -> 9.70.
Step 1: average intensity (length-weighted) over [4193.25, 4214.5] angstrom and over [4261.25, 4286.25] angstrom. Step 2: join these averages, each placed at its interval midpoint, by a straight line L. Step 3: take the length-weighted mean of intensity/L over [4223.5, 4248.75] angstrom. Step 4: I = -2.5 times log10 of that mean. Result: 0.35 mag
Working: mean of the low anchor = 8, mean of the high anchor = 7.5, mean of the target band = 5.6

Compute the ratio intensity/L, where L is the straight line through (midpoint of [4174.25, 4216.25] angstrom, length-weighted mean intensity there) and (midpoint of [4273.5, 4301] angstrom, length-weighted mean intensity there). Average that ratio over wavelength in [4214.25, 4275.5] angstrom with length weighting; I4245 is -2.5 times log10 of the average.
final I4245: 0.22 mag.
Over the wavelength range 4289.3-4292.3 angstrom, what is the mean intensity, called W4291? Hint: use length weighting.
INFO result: 6.5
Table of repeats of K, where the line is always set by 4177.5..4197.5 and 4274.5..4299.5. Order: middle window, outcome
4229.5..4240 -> 3.8 angstrom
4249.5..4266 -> 1.2 angstrom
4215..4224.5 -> 3.3 angstrom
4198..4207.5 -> 1.1 angstrom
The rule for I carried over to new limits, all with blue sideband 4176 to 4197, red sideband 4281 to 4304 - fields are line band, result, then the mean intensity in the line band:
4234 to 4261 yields 0.136 mag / 7.04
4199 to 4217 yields 0.103 mag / 7.94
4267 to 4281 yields 0.081 mag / 6.95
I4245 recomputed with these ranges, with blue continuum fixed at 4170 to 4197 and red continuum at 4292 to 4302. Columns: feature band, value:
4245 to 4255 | 0.107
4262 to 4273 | -0.018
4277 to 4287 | -0.056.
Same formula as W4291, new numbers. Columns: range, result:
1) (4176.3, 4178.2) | 9.32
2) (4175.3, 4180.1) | 9.43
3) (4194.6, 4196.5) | 8.03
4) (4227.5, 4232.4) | 3.11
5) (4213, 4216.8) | 7.46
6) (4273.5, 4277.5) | 6.39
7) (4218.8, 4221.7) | 5.52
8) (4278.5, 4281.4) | 7.87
